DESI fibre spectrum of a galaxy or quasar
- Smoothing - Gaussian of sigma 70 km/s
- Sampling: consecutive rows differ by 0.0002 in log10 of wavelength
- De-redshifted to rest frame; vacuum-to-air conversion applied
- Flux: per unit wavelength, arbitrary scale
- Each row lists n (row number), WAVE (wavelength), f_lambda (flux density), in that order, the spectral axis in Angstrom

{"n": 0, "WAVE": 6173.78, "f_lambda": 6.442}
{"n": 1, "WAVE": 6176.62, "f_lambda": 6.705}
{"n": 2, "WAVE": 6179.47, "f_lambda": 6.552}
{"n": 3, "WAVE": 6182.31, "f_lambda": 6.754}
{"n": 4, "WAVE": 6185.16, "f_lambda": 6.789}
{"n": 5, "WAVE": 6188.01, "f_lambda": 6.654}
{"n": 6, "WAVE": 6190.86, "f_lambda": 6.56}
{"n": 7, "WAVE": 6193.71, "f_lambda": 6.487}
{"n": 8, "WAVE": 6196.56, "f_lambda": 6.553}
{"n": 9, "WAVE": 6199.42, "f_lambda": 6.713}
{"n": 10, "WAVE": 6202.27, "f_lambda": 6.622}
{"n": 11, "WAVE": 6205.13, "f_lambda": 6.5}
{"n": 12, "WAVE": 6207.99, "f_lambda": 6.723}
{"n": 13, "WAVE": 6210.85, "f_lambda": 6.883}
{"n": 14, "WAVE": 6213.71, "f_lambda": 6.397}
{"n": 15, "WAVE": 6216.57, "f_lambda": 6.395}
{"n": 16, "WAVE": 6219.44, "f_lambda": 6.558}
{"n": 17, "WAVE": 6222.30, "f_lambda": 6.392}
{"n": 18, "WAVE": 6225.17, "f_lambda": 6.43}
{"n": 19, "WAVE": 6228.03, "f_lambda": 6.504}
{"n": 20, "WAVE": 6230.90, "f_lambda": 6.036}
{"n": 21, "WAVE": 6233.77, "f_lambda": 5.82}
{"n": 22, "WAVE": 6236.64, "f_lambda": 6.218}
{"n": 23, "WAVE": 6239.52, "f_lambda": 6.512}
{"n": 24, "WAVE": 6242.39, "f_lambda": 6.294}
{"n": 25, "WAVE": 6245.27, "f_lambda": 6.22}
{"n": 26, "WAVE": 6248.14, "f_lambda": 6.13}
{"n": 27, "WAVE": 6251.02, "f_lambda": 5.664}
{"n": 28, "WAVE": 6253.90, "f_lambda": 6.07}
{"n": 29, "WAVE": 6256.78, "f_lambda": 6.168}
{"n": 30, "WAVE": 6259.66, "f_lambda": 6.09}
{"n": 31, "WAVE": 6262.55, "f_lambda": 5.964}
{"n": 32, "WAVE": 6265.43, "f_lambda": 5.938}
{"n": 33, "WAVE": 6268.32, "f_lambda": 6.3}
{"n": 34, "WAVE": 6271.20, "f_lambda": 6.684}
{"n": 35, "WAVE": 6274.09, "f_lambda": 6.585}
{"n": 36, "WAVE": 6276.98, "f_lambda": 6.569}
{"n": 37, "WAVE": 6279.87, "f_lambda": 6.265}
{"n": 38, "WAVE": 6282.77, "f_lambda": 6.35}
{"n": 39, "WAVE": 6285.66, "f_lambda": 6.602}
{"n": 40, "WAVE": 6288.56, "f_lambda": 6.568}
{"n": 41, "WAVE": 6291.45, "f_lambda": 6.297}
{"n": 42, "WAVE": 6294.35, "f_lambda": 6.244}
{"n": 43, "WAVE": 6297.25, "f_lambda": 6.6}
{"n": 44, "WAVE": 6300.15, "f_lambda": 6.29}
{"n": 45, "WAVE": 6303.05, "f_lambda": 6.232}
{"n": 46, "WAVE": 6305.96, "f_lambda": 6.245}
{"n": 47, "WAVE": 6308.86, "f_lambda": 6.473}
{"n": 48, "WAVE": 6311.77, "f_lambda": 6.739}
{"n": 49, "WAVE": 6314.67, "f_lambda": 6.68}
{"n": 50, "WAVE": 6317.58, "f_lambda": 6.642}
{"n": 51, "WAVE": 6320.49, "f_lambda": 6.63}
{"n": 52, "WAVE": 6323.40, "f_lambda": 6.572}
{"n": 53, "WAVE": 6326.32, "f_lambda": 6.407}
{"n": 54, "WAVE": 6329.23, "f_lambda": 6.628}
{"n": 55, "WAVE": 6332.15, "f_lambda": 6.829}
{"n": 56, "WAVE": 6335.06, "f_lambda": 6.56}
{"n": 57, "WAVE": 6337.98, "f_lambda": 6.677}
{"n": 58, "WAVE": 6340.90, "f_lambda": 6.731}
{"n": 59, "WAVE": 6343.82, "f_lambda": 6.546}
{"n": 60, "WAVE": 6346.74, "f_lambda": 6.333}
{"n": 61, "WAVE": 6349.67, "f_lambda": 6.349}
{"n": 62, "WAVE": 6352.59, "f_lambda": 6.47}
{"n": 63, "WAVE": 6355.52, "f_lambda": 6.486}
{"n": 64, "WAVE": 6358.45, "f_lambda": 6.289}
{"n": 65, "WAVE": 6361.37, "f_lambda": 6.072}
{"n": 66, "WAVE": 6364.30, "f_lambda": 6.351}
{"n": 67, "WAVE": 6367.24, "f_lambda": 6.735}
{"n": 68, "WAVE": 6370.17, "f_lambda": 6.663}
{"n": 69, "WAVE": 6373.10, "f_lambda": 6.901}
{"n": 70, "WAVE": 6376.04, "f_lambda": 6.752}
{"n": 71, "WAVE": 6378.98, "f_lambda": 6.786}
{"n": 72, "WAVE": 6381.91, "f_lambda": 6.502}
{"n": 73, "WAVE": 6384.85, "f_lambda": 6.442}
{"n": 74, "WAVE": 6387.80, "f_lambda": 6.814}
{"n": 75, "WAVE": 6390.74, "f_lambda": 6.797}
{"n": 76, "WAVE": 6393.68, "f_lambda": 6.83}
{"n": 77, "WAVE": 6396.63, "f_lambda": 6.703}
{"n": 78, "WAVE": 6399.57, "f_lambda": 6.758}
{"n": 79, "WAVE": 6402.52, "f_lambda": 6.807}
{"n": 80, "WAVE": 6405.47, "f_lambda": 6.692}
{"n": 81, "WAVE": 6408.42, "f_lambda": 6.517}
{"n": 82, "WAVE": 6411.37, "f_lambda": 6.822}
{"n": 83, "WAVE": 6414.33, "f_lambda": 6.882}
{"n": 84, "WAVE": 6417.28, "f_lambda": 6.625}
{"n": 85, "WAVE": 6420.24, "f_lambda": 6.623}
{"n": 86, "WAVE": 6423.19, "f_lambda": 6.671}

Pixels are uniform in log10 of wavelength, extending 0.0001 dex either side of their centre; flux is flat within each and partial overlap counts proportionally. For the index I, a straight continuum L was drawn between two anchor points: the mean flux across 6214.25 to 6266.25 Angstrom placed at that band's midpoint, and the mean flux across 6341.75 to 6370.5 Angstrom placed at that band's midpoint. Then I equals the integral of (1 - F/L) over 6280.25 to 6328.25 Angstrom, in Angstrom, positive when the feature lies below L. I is -1.1 Angstrom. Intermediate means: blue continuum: 6.2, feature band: 6.47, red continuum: 6.43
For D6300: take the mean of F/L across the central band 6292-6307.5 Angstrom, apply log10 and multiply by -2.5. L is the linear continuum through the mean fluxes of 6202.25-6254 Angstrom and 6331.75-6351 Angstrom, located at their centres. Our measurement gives 0.027 mag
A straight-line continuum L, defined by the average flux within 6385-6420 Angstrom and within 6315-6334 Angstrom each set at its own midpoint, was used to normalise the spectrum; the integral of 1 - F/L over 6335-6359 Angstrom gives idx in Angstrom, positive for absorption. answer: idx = 0.6 Angstrom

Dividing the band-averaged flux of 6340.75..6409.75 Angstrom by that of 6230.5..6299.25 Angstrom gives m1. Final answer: 1.1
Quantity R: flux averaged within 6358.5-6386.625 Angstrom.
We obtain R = 6.57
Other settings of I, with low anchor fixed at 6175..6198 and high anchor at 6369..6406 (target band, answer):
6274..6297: 0.8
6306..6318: 0.2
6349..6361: 0.6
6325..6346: 0.3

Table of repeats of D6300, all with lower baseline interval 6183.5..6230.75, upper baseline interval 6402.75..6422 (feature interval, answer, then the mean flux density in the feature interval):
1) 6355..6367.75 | 0.05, 6.35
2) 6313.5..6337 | 0.00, 6.62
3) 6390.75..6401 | -0.01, 6.77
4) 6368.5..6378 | -0.02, 6.77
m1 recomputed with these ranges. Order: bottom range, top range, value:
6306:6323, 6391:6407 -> 1.02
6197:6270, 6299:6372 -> 1.03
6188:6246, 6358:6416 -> 1.03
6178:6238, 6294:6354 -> 1.00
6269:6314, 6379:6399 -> 1.04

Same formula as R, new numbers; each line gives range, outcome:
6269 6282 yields 6.5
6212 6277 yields 6.25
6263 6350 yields 6.48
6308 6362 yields 6.54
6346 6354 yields 6.39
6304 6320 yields 6.55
